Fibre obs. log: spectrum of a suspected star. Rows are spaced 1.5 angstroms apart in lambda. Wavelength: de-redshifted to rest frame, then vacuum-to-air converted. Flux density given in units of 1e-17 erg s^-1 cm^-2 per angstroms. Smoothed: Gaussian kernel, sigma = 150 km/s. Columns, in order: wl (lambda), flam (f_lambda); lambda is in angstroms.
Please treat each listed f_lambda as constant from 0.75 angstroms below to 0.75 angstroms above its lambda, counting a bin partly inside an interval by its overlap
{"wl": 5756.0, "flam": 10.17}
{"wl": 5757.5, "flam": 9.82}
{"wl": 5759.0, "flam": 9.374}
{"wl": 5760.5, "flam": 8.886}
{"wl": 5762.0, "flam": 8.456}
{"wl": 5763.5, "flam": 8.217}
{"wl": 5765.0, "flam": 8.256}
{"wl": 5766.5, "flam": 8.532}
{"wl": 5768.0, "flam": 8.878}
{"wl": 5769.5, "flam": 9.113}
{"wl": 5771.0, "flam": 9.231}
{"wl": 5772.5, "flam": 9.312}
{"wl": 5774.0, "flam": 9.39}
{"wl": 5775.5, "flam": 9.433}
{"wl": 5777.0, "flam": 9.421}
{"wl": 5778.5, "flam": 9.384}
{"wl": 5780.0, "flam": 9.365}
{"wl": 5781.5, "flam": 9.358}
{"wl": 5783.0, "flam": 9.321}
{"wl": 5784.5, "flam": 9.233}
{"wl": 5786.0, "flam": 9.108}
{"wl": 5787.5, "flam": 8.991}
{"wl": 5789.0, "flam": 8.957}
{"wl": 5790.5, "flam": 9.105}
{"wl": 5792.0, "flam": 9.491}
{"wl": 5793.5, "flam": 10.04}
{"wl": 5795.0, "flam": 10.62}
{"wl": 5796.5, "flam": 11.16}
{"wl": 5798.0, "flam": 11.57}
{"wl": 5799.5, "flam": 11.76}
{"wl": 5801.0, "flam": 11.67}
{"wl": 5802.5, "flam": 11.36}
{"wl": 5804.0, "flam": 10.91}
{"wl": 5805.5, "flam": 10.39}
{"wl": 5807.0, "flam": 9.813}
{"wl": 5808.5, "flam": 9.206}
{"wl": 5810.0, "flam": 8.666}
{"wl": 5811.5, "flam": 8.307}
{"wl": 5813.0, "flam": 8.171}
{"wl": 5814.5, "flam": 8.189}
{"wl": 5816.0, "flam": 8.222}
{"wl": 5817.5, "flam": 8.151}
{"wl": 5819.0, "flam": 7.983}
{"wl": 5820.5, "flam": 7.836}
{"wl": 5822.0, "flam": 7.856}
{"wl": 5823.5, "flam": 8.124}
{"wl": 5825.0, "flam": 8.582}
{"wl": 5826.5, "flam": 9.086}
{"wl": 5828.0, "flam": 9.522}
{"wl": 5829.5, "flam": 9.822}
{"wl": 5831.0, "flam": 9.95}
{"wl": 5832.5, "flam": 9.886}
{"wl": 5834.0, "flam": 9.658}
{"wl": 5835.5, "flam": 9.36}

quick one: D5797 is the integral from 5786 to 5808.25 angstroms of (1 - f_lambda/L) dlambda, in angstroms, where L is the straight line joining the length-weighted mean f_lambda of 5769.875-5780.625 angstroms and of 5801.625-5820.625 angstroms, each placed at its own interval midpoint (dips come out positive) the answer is -2.83 angstroms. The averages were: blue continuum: 9.35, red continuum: 9.07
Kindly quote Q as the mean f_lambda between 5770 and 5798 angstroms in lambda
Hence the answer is 9.55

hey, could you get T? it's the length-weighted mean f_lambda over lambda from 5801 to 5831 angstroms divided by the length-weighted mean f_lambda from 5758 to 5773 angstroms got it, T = 1.02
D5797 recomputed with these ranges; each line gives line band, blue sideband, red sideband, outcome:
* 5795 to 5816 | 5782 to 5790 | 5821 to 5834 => -2.1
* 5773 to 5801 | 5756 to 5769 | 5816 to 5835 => -3.0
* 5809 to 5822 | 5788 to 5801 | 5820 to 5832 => 1.7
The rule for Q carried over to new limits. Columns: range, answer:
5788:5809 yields 10.4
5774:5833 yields 9.43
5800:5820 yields 9.32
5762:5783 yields 9.06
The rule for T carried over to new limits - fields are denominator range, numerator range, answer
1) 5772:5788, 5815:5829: 0.90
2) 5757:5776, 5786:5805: 1.16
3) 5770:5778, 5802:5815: 1.01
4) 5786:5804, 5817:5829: 0.81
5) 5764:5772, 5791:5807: 1.23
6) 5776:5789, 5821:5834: 0.98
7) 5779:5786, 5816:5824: 0.86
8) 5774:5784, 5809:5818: 0.89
